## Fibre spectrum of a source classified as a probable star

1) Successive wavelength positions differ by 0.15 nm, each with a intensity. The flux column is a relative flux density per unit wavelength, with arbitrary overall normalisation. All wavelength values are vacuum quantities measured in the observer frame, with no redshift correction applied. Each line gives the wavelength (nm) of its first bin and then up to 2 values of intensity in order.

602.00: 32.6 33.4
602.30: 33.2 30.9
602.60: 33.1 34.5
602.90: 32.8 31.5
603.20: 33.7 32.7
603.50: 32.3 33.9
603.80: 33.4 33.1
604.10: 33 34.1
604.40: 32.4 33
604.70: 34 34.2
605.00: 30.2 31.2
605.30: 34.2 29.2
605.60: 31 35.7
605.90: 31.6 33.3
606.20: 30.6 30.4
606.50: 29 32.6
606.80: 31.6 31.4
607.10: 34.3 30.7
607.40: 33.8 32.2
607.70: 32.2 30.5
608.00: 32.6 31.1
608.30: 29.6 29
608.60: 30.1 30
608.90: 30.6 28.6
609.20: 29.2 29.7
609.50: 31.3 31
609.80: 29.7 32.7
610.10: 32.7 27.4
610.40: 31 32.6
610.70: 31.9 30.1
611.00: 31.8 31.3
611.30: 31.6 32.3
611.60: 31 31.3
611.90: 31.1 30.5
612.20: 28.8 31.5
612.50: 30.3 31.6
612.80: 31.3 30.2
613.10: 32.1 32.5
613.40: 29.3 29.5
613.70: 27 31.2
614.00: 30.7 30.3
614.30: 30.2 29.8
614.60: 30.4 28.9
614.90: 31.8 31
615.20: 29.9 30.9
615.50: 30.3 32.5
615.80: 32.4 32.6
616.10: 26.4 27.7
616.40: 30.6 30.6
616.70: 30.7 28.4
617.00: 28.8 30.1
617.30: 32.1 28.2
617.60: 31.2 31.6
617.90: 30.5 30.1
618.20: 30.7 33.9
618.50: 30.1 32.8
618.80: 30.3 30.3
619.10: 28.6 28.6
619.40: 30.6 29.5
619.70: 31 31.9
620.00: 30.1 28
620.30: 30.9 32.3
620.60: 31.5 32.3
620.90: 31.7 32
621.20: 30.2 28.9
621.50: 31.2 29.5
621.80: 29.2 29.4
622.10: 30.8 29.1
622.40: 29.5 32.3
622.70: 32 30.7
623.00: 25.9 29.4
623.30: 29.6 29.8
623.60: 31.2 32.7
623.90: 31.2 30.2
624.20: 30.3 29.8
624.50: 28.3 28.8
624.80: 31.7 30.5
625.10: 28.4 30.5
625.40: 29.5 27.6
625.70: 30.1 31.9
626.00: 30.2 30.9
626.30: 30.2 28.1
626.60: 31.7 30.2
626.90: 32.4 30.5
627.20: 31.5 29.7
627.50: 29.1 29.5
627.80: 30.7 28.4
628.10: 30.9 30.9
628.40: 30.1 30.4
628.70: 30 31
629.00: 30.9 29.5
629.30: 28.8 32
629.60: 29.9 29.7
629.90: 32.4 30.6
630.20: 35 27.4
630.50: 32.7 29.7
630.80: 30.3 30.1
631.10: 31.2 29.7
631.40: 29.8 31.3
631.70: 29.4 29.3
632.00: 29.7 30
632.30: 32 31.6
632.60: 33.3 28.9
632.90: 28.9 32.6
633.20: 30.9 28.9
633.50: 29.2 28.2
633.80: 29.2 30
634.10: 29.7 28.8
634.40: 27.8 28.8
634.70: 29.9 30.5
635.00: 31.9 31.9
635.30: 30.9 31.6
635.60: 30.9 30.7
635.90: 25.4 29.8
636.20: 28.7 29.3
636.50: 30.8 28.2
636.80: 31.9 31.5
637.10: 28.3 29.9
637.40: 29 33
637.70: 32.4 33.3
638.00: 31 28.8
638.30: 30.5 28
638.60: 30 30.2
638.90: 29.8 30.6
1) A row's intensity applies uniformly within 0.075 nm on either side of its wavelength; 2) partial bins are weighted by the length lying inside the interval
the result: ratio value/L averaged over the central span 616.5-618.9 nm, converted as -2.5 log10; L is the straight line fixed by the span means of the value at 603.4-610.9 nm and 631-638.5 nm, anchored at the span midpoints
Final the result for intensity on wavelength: 0.01 mag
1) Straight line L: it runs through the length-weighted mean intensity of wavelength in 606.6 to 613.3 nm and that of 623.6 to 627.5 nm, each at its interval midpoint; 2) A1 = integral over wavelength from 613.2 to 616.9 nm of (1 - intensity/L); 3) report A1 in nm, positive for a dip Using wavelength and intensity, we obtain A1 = 0.07 nm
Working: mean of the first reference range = 31.1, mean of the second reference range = 30.3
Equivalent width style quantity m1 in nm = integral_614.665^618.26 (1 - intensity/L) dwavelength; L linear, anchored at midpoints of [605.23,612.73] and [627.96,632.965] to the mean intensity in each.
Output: 0.07 nm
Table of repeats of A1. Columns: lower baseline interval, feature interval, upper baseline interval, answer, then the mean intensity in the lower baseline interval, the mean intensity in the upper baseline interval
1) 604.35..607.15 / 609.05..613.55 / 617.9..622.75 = 0.09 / 32.1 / 30.6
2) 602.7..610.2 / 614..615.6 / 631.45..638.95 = 0.05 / 31.8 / 30.1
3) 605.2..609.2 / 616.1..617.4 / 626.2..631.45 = 0.05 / 31.3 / 30.4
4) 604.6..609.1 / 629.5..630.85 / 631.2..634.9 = -0.03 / 31.5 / 29.9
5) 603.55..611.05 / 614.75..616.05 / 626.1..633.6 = 0.00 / 31.6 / 30.4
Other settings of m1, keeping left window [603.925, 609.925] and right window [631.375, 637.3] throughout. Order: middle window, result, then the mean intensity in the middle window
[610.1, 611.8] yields 0.007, 31.2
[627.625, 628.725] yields 0.008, 30.1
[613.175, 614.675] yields 0.051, 30.1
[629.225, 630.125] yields -0.009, 30.6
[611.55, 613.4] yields 0.017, 30.9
